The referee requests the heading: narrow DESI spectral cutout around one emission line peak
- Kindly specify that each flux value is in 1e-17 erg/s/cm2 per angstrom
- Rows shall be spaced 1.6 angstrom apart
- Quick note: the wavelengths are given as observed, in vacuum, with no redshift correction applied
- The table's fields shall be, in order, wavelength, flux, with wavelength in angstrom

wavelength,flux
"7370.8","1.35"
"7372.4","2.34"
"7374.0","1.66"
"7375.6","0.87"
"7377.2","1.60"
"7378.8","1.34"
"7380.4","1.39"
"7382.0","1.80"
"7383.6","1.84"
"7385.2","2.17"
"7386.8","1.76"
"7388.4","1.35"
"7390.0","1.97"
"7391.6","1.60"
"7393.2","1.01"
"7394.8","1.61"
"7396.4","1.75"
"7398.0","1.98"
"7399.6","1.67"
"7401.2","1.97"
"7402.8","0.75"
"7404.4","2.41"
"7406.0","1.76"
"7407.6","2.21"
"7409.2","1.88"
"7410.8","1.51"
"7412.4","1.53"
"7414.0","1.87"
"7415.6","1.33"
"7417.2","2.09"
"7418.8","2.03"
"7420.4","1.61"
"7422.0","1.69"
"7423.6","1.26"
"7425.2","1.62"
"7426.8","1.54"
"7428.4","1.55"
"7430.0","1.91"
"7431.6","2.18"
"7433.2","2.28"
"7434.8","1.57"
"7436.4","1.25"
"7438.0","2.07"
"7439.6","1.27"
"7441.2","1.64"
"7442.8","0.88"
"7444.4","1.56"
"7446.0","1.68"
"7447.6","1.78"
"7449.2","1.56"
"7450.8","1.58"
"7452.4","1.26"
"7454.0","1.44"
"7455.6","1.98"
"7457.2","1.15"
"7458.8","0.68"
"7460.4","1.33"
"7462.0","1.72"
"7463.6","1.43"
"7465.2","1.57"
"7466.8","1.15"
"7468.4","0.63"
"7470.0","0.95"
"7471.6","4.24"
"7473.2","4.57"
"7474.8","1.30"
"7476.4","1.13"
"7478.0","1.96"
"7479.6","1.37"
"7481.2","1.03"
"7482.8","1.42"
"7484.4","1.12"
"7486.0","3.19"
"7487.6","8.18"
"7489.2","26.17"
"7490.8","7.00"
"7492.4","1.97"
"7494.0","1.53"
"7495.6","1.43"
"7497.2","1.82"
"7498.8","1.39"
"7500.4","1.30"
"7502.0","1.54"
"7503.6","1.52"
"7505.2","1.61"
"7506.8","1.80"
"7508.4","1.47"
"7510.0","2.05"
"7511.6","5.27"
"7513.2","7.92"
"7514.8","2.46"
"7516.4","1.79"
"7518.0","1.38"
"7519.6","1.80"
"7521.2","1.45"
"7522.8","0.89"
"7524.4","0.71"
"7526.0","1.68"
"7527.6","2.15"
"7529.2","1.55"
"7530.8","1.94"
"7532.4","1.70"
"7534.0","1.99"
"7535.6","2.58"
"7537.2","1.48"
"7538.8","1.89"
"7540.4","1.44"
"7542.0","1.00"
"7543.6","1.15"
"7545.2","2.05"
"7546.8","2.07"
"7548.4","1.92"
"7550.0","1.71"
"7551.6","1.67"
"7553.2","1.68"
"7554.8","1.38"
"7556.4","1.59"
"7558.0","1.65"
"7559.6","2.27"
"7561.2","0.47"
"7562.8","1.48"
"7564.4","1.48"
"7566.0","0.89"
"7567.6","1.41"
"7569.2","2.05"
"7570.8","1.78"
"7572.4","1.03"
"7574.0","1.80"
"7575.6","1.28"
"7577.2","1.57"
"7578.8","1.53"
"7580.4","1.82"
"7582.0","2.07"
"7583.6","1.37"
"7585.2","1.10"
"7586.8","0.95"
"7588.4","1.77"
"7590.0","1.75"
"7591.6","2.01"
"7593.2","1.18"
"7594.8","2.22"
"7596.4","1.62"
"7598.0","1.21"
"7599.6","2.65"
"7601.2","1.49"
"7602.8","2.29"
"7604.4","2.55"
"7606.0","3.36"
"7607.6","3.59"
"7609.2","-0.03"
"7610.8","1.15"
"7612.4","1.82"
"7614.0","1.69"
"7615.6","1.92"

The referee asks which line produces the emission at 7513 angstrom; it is [N II] 6583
